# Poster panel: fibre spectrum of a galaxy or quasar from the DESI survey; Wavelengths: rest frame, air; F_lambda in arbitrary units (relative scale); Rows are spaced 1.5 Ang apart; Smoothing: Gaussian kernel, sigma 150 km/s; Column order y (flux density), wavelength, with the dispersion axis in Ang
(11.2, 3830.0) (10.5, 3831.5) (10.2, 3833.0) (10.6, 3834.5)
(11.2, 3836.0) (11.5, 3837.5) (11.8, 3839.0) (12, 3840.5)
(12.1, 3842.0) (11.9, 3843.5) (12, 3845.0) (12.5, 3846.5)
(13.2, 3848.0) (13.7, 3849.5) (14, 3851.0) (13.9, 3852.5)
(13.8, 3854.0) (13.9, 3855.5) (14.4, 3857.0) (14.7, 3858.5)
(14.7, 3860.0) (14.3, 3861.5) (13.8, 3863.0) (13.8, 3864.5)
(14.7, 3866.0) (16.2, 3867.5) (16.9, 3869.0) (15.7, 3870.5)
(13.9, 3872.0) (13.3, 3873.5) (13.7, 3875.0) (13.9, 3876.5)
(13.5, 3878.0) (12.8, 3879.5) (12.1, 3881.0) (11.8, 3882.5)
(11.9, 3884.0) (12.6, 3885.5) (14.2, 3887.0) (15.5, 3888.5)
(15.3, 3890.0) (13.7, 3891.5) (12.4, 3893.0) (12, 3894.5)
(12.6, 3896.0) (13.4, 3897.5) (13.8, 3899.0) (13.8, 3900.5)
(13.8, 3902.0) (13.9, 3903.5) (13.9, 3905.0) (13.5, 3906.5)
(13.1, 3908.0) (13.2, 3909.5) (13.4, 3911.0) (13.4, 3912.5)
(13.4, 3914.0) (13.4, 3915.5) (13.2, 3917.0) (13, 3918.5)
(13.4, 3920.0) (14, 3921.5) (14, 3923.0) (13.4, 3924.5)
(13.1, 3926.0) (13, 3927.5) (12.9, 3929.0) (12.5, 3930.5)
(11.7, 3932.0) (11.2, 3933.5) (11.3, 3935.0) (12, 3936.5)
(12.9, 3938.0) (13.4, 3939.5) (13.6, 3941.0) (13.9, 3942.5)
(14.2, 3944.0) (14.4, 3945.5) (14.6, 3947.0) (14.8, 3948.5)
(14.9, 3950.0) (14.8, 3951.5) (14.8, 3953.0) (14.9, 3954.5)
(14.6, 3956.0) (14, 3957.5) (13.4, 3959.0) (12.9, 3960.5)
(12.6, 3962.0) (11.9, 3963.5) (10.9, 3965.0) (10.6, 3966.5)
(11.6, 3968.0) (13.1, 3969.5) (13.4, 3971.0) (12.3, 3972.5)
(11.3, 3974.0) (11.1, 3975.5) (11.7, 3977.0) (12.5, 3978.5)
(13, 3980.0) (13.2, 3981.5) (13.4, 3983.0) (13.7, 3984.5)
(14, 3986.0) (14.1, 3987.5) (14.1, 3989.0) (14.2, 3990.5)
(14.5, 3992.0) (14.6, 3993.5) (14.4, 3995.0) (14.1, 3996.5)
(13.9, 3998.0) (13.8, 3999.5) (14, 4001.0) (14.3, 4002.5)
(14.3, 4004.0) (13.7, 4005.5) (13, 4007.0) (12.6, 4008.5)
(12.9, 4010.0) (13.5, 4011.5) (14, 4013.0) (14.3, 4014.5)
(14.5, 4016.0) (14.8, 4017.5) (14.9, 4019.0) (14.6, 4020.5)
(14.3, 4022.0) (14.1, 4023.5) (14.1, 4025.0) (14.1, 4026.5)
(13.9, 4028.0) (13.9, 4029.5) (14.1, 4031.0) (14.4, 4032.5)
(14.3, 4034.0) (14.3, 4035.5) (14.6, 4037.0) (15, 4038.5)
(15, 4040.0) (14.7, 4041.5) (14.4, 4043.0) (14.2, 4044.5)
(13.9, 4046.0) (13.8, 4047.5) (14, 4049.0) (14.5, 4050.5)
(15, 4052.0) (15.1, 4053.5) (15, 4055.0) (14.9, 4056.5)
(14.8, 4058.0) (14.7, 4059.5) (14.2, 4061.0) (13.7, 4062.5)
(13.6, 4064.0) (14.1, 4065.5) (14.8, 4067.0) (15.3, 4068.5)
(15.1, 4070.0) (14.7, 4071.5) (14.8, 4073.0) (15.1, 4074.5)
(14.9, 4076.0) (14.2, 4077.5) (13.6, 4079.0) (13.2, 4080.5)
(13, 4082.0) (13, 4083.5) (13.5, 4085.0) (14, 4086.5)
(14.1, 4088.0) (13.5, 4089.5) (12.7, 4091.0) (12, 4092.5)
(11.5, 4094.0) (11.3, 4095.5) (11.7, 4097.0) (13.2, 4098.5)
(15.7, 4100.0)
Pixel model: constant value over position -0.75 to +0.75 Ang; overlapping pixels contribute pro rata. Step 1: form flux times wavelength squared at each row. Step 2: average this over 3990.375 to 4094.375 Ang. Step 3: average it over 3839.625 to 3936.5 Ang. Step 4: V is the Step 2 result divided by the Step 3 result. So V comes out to 1.14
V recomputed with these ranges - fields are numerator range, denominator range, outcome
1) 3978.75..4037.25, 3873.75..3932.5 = 1.11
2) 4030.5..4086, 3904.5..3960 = 1.13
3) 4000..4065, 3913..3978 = 1.14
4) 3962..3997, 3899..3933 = 1.00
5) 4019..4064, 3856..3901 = 1.13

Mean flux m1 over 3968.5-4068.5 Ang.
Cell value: 14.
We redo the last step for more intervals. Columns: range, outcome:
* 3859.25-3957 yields 13.6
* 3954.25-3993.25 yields 13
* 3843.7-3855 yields 13.2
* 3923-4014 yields 13.3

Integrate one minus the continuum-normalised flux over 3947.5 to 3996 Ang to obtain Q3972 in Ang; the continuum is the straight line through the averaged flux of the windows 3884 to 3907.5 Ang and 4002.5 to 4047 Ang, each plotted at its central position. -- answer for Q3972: 2.1 Ang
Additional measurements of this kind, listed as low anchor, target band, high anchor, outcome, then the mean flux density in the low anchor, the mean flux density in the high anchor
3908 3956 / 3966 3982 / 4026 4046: 1.9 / 13.5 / 14.4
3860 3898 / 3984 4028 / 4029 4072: 0.8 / 13.8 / 14.5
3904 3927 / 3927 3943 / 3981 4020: 1.2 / 13.4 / 14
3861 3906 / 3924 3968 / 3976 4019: 1.8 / 13.8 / 13.8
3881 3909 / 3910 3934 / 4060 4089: 0.7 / 13.4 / 14.2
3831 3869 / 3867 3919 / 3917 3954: -1.3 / 13.1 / 13.4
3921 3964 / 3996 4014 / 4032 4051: 0.5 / 13.4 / 14.4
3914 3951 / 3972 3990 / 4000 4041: 1.1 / 13.3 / 14.1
